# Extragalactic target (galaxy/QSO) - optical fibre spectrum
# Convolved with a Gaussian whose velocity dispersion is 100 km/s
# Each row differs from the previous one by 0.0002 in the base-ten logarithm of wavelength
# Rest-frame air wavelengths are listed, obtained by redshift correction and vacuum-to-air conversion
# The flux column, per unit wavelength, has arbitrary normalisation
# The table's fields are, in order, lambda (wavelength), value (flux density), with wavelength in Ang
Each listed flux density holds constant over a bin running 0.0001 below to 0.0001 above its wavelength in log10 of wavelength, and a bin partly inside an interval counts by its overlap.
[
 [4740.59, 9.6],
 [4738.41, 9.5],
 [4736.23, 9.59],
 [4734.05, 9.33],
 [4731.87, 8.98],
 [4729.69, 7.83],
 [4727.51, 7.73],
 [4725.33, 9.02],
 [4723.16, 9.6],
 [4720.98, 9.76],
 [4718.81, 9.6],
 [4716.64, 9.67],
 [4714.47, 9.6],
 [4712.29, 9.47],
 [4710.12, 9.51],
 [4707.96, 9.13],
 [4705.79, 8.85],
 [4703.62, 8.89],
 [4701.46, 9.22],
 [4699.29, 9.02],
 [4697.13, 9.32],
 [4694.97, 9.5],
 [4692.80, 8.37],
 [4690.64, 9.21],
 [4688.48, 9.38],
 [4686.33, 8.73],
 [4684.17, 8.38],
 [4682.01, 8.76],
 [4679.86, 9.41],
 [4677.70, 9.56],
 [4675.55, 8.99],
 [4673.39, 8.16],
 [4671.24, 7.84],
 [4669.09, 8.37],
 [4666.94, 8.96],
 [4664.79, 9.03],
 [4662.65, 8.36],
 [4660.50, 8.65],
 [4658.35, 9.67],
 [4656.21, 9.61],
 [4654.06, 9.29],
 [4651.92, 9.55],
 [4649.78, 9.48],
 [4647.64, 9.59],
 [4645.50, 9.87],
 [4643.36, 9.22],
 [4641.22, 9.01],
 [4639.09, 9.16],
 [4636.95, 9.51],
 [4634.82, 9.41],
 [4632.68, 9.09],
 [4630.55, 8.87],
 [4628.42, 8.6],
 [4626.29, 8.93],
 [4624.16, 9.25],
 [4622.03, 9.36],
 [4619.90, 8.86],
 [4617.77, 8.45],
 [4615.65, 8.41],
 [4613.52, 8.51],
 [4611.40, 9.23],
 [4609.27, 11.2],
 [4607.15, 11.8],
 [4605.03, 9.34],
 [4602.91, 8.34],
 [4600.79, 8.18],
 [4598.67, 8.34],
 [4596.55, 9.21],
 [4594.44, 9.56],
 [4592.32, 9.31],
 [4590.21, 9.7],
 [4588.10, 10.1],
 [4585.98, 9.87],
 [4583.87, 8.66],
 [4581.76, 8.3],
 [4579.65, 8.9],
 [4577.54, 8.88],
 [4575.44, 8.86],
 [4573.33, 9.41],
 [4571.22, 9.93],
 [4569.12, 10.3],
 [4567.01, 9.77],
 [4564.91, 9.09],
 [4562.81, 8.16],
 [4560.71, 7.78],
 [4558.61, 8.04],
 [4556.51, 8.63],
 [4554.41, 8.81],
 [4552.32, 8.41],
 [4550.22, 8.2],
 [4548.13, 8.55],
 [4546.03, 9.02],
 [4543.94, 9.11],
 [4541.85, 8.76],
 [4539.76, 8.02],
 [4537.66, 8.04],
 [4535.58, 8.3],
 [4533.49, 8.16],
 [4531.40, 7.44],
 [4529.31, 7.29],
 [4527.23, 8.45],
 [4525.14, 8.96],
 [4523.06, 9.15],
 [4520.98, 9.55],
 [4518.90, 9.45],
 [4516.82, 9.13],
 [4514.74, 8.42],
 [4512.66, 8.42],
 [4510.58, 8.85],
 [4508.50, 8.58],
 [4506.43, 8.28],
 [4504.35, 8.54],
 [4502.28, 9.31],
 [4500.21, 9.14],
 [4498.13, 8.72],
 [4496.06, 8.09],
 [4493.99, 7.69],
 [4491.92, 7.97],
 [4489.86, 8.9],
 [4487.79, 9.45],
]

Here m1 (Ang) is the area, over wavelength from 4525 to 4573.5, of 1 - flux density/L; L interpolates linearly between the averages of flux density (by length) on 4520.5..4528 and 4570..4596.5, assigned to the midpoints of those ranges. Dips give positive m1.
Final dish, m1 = 2.9 Ang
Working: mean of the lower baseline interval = 9.01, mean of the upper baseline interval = 9.3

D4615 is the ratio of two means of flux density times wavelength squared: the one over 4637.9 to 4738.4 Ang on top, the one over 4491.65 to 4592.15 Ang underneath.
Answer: 1.1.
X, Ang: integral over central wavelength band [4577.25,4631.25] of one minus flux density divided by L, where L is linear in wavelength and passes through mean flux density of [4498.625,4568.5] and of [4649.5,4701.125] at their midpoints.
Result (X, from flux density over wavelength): -2.3 Ang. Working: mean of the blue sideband 8.61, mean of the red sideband 8.98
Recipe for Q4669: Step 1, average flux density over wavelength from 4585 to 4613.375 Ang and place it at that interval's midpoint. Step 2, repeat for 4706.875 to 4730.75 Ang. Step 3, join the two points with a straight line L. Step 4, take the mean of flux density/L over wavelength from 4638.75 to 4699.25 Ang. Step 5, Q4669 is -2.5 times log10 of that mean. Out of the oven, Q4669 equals 0.03 mag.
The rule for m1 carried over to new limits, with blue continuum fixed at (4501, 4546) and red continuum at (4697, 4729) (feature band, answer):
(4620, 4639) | -0.38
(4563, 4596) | -2.13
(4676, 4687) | 0.15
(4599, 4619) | -0.82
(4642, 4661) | -0.94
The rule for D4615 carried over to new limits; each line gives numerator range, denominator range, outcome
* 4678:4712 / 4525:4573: 1.13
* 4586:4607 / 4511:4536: 1.12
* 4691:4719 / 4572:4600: 1.06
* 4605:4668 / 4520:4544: 1.15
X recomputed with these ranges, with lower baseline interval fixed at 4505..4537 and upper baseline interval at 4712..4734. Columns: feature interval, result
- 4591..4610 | -1.5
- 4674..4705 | 0.0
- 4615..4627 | -0.1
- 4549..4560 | 0.3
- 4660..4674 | 0.7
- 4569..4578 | -0.8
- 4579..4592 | -0.8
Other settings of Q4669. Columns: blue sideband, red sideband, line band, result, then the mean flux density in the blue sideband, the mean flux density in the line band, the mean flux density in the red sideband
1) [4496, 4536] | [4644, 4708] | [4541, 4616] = -0.036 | 8.63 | 9.08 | 9.04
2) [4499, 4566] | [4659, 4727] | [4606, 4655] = -0.058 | 8.56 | 9.33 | 9.04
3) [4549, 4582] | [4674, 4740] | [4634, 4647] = -0.044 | 8.86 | 9.37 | 9.13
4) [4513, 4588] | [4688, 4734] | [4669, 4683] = 0.036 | 8.75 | 8.75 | 9.13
